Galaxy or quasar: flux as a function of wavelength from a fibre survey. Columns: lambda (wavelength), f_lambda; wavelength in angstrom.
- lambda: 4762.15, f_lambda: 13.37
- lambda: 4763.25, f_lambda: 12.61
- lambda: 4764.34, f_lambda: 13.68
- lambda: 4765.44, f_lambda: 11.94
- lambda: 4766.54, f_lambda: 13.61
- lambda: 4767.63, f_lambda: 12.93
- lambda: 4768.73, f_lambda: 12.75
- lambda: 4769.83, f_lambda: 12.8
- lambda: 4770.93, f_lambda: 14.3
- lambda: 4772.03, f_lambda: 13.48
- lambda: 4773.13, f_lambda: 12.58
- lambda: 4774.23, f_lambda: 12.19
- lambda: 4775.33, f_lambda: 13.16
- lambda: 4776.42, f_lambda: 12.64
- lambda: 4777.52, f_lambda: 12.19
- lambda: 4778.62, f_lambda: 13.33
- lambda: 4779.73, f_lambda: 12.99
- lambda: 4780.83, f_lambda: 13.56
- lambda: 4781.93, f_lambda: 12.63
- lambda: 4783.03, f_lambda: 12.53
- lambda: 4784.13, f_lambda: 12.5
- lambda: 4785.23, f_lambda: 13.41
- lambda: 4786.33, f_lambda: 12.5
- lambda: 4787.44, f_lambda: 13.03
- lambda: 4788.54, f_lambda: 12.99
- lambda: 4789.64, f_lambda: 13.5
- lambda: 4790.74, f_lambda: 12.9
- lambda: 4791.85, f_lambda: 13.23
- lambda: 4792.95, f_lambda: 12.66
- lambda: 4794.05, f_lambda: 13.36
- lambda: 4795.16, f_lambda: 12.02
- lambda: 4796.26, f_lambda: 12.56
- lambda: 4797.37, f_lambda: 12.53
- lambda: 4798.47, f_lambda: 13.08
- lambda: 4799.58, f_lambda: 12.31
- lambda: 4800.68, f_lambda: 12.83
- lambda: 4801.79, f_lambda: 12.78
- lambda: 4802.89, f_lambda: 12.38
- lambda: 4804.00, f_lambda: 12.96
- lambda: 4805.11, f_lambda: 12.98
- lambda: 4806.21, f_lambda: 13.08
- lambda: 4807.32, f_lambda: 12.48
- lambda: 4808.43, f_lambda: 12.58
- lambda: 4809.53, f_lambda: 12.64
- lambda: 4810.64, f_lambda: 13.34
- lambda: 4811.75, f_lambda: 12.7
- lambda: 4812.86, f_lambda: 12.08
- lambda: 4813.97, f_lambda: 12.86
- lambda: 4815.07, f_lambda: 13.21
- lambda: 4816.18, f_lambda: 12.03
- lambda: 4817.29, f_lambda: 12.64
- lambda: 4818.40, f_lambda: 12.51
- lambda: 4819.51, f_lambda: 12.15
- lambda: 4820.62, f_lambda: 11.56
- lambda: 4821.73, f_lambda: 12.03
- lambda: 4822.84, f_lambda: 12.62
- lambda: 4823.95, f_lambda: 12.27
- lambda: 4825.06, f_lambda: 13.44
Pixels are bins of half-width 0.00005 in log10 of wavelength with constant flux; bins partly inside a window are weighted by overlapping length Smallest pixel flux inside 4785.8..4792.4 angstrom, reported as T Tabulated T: 12.5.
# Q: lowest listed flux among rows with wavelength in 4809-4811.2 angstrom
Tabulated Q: 12.64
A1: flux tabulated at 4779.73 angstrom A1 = 12.99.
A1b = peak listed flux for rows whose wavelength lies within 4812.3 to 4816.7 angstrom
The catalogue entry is 13.21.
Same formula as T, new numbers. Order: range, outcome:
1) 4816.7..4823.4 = 11.56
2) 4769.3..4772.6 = 12.8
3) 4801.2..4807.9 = 12.38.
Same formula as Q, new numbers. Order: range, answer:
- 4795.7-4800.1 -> 12.31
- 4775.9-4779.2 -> 12.19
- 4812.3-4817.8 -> 12.03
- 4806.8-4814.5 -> 12.08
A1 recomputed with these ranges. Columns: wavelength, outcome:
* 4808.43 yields 12.58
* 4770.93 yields 14.3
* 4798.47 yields 13.08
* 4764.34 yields 13.68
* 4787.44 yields 13.03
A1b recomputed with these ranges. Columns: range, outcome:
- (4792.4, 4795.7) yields 13.36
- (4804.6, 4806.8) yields 13.08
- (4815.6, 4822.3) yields 12.64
